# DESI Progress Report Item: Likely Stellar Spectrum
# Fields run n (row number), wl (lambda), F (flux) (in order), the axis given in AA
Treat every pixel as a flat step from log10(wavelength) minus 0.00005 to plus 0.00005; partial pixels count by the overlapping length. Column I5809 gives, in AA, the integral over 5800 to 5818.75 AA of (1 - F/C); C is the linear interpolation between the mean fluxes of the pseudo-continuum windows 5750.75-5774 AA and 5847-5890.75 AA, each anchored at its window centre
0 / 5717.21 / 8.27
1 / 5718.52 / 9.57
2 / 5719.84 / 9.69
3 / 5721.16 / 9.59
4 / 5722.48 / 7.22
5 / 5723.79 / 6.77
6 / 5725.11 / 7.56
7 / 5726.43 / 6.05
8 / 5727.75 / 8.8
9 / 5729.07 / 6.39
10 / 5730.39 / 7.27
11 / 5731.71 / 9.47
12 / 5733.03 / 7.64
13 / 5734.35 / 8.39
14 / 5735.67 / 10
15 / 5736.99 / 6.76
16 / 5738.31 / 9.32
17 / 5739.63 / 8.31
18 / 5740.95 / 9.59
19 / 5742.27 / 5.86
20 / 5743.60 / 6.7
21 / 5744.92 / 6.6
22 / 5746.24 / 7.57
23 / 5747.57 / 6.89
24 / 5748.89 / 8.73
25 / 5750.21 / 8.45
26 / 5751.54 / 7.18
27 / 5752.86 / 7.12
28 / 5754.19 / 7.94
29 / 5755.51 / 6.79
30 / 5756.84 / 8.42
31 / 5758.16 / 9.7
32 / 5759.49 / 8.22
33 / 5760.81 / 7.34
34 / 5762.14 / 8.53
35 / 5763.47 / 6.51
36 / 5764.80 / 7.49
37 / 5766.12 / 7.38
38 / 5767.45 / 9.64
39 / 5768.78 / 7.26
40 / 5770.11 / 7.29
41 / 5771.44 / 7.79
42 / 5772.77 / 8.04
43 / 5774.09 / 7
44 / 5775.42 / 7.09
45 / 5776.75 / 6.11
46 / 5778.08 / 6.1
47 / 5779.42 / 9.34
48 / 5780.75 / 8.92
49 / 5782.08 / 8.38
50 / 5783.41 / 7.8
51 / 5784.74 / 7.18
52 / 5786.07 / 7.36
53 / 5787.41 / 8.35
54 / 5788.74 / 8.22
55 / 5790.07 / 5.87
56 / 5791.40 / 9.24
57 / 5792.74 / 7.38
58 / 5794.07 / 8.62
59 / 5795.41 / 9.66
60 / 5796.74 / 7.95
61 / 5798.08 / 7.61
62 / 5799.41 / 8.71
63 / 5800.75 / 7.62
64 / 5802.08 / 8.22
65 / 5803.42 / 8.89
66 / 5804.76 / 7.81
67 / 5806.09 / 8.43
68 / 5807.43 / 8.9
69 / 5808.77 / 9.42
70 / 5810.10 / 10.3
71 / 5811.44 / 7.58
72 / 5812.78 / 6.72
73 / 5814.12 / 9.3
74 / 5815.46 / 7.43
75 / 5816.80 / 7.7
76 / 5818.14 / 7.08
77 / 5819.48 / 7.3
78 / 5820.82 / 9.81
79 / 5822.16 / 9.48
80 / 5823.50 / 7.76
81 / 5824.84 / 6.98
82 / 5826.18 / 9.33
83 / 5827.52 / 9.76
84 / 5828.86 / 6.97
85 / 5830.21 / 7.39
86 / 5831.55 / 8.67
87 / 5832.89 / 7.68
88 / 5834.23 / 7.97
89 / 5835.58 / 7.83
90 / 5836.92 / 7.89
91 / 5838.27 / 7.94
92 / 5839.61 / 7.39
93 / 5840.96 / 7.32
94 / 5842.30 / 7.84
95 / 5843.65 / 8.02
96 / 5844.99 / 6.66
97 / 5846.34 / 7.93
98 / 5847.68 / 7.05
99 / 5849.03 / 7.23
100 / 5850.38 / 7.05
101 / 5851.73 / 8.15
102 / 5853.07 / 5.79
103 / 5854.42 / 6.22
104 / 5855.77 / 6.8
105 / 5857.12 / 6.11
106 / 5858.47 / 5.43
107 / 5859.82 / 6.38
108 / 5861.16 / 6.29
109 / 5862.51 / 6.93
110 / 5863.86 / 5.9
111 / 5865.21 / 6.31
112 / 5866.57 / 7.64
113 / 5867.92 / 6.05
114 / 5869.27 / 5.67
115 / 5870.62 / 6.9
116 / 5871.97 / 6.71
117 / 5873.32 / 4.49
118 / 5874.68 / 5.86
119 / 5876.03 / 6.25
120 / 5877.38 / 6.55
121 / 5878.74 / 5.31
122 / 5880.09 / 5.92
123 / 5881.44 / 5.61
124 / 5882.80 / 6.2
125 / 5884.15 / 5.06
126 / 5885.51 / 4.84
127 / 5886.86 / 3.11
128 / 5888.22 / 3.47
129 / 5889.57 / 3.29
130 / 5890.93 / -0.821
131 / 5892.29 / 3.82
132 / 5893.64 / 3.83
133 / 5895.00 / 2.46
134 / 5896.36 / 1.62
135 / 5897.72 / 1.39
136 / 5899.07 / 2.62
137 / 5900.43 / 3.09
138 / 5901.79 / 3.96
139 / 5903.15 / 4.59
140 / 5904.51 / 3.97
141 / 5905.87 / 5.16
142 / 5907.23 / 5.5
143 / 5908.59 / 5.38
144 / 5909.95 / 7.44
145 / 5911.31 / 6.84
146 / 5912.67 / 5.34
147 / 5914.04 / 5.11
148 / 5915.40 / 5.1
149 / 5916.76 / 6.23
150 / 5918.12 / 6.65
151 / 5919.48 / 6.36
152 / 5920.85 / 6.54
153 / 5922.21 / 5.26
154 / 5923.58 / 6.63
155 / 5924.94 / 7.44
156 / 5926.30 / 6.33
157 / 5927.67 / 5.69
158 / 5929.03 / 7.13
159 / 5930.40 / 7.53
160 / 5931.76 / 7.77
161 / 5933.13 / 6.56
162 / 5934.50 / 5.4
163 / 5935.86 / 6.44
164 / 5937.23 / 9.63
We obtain -3.5 AA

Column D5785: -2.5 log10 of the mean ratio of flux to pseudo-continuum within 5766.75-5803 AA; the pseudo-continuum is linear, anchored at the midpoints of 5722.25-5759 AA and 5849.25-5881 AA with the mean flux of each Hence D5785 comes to -0.092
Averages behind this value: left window 7.78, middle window 7.89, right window 6.3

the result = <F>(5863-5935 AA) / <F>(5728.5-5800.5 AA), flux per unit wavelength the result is 0.7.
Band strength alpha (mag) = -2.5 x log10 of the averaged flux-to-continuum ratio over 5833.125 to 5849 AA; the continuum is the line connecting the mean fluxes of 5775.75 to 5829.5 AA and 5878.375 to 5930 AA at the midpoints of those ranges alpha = -0.11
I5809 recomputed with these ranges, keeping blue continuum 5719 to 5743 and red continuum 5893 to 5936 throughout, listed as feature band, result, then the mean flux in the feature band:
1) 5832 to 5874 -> -4.27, 6.9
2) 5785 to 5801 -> -2.04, 8.04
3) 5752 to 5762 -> -0.38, 7.95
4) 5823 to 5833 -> -2.23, 8.1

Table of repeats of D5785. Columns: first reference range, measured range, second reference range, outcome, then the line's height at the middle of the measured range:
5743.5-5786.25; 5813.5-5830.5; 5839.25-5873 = -0.15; 7.1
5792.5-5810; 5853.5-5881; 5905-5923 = 0.13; 6.97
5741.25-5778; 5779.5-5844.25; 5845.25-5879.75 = -0.17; 6.98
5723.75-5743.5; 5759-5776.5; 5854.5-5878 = -0.02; 7.46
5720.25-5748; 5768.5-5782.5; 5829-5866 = -0.01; 7.53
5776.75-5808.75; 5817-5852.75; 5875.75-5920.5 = -0.17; 6.69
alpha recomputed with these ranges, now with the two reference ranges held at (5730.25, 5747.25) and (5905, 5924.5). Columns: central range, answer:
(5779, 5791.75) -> -0.082 mag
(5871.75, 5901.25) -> 0.475 mag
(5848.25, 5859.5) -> 0.011 mag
